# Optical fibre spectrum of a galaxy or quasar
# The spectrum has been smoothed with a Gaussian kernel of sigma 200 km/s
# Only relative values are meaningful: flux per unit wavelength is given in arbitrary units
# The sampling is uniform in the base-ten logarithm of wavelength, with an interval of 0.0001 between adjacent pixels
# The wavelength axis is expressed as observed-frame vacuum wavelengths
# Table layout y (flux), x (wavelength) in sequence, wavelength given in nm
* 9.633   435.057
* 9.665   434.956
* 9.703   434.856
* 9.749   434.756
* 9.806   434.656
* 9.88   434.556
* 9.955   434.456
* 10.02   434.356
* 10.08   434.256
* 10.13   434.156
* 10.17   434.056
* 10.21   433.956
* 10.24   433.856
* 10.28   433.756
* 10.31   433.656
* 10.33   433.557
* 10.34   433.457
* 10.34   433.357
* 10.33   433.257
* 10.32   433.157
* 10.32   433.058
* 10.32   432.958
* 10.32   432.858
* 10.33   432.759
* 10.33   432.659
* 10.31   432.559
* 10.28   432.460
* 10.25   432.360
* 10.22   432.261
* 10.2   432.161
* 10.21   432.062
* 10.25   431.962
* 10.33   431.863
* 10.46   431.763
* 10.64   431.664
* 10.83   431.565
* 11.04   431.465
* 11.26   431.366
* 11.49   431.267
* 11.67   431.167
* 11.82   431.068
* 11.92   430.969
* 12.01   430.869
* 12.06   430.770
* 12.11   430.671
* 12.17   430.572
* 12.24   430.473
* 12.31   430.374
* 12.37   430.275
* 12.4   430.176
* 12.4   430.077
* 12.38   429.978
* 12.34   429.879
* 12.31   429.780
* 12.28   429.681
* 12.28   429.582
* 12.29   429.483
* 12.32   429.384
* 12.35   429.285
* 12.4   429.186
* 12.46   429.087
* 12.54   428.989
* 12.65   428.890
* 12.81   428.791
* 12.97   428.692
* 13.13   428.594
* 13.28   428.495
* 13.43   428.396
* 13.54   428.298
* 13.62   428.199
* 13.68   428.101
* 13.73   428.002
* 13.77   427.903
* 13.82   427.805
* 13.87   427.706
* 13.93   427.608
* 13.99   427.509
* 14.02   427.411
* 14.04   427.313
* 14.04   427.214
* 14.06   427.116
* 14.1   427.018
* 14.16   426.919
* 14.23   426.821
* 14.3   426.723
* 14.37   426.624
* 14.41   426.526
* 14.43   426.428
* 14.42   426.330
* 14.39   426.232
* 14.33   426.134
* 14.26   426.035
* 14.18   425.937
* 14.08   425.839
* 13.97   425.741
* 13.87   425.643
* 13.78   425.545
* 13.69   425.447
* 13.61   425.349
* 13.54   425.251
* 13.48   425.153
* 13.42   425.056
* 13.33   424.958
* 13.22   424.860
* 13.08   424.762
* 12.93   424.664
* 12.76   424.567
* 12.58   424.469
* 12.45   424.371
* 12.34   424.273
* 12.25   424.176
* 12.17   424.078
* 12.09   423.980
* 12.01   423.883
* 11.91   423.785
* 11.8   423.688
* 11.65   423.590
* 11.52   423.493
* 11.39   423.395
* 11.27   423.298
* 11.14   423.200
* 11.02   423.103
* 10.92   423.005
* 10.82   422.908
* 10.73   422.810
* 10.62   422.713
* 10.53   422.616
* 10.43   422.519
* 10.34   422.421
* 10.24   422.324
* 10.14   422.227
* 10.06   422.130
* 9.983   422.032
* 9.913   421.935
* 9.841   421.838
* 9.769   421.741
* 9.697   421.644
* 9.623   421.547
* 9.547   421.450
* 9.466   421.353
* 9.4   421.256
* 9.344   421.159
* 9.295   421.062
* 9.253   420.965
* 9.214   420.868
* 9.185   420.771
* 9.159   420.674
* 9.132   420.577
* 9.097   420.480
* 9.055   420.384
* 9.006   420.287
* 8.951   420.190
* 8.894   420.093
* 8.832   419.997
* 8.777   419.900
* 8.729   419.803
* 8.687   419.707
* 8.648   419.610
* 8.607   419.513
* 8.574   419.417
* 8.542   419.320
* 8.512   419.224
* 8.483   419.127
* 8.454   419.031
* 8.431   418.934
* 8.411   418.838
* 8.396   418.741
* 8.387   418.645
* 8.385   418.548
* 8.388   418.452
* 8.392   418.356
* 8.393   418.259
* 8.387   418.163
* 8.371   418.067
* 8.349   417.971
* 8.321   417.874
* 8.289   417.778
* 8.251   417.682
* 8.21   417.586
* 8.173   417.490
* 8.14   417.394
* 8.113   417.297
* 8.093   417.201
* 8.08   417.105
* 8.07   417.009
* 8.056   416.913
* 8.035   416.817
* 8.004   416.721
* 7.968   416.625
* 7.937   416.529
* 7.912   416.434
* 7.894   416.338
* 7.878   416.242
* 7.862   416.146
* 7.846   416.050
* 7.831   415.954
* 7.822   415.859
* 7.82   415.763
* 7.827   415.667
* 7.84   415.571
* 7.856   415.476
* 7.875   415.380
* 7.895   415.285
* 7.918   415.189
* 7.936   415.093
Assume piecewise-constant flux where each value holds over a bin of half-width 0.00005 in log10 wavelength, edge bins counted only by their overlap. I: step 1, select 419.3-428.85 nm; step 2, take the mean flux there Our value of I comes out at 11.8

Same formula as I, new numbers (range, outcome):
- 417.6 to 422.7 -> 9.06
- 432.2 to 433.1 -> 10.3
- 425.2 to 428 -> 14.1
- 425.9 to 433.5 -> 12.4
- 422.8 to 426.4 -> 12.7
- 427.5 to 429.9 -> 13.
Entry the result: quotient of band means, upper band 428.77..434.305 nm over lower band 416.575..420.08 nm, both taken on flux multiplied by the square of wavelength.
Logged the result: 1.4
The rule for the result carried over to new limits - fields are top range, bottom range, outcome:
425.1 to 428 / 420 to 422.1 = 1.54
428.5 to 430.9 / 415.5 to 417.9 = 1.65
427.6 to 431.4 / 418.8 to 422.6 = 1.42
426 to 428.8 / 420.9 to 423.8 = 1.37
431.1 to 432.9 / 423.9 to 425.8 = 0.84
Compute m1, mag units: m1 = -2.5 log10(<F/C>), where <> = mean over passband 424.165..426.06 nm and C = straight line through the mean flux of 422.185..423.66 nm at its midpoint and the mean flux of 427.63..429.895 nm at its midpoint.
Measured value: -0.15 mag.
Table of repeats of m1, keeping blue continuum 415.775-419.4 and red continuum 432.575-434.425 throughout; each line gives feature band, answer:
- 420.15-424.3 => -0.18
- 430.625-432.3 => -0.11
